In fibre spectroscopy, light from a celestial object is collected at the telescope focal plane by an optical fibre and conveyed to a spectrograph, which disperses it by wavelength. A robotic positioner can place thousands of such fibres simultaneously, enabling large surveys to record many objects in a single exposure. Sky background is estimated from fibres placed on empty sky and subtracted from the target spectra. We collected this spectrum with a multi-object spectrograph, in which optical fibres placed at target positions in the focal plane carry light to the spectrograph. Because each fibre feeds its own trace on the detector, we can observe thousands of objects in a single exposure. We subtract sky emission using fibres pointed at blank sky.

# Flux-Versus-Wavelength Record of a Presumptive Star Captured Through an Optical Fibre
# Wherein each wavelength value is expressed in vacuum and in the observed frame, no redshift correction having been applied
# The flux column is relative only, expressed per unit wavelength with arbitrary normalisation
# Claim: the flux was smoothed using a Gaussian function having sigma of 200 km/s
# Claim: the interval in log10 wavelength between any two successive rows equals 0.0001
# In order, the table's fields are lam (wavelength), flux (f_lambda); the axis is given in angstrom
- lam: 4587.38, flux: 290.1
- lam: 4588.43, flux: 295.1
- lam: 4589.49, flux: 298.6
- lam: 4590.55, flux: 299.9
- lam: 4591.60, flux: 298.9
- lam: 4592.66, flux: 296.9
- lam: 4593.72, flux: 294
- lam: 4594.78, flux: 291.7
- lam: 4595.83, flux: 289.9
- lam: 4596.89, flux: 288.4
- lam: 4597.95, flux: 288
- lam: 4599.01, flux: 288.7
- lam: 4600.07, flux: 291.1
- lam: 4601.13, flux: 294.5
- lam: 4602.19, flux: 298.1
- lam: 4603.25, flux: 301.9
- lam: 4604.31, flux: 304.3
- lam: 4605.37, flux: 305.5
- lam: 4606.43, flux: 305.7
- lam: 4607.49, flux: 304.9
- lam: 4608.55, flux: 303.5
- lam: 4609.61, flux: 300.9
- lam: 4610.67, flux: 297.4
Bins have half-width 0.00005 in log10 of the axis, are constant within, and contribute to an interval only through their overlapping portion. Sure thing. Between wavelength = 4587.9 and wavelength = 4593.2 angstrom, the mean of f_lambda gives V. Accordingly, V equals 298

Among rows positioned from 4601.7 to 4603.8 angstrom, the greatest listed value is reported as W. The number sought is 301.9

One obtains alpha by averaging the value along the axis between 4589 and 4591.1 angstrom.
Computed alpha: 300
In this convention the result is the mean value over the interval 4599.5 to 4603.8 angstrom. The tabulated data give 296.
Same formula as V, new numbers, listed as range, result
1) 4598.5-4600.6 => 290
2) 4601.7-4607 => 303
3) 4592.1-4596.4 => 293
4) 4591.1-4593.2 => 297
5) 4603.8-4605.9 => 305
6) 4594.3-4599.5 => 290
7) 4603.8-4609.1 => 305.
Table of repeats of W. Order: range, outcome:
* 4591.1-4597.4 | 298.9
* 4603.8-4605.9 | 305.5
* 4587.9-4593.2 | 299.9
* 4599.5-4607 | 305.7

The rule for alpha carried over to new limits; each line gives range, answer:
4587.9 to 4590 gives 297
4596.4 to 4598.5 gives 288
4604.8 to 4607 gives 306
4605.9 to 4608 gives 305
